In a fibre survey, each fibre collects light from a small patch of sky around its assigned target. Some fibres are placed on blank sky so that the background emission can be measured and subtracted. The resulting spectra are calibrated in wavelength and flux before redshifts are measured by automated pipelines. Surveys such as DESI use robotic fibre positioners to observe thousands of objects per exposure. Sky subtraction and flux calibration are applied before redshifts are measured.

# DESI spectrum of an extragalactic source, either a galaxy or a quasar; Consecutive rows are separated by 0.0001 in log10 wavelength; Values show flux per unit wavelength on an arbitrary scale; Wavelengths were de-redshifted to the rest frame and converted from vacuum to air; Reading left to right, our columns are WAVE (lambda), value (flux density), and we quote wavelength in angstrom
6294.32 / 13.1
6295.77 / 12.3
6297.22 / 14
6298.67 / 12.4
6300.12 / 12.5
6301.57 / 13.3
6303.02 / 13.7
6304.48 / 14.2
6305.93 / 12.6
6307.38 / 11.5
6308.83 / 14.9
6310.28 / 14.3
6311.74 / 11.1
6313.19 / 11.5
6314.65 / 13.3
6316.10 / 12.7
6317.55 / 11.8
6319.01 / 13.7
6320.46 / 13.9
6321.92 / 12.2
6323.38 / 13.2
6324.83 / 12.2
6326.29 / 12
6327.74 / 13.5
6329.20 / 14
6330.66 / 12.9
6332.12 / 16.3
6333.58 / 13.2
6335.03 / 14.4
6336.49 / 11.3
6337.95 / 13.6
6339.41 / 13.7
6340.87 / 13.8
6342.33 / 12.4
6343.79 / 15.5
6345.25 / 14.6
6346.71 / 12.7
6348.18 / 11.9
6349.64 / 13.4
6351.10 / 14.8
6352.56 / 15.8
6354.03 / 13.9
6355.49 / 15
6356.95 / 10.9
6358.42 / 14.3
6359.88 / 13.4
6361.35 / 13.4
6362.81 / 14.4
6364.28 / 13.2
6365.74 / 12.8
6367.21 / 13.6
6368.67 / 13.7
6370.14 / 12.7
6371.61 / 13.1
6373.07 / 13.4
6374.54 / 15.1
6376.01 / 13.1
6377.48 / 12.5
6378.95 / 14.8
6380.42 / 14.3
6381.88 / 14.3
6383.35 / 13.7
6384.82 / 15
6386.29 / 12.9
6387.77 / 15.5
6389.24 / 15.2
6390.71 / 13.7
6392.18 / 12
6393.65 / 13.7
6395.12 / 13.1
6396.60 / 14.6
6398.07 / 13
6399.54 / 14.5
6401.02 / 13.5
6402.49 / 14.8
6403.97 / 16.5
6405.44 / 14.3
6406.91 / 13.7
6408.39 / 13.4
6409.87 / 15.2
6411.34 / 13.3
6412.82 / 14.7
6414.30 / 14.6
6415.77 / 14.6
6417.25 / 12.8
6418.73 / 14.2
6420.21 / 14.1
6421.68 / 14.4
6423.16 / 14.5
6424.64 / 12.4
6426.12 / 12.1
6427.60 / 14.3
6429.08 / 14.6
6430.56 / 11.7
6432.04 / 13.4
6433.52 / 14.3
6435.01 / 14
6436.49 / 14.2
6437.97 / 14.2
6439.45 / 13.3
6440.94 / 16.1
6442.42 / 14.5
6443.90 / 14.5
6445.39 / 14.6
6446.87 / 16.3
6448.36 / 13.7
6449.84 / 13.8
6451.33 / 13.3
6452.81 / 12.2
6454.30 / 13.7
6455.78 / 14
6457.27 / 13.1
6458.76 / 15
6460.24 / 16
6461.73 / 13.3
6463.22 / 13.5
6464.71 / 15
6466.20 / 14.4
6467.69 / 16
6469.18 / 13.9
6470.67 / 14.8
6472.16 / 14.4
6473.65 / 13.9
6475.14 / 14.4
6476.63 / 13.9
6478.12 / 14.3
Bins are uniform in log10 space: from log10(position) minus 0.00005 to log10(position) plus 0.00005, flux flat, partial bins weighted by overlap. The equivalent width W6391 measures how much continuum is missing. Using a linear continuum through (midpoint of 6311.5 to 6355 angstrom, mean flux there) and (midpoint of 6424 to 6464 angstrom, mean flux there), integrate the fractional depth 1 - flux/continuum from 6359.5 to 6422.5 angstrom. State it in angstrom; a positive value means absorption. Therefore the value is -1.3 angstrom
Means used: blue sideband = 13.3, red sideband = 13.9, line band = 13.9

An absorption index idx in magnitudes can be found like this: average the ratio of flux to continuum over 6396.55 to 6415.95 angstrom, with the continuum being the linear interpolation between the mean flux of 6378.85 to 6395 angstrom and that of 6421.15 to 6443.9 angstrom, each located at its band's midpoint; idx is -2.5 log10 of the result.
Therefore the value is -0.027 mag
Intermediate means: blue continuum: 14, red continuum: 13.9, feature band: 14.3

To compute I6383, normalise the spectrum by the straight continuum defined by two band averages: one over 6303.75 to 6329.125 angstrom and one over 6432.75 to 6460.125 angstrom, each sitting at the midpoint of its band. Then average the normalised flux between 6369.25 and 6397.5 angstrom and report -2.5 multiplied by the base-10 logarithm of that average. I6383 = -0.02 mag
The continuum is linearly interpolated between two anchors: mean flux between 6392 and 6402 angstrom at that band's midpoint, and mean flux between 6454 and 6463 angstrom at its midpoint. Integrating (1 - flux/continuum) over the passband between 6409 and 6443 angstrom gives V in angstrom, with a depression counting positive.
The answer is -0.3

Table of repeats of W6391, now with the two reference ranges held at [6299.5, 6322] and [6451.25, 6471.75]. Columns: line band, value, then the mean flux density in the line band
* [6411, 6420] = -0.2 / 14.1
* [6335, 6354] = -0.6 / 13.7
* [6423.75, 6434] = 0.5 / 13.3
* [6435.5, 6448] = -0.6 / 14.7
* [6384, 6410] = -0.9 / 14.1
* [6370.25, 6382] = -0.2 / 13.7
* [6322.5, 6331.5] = 0.1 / 13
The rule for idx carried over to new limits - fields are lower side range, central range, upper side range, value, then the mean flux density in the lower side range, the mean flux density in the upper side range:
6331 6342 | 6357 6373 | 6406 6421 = 0.04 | 13.7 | 14.1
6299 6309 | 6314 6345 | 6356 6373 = -0.01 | 13.1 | 13.3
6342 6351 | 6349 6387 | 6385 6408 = 0.00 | 13.6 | 14.1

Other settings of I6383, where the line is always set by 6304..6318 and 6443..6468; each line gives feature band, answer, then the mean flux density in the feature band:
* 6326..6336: -0.064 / 13.8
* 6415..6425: -0.004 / 13.9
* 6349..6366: -0.044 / 13.8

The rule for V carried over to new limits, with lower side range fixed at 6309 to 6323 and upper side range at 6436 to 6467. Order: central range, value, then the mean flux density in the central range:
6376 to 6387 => -0.31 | 13.9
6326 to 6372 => -1.51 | 13.6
